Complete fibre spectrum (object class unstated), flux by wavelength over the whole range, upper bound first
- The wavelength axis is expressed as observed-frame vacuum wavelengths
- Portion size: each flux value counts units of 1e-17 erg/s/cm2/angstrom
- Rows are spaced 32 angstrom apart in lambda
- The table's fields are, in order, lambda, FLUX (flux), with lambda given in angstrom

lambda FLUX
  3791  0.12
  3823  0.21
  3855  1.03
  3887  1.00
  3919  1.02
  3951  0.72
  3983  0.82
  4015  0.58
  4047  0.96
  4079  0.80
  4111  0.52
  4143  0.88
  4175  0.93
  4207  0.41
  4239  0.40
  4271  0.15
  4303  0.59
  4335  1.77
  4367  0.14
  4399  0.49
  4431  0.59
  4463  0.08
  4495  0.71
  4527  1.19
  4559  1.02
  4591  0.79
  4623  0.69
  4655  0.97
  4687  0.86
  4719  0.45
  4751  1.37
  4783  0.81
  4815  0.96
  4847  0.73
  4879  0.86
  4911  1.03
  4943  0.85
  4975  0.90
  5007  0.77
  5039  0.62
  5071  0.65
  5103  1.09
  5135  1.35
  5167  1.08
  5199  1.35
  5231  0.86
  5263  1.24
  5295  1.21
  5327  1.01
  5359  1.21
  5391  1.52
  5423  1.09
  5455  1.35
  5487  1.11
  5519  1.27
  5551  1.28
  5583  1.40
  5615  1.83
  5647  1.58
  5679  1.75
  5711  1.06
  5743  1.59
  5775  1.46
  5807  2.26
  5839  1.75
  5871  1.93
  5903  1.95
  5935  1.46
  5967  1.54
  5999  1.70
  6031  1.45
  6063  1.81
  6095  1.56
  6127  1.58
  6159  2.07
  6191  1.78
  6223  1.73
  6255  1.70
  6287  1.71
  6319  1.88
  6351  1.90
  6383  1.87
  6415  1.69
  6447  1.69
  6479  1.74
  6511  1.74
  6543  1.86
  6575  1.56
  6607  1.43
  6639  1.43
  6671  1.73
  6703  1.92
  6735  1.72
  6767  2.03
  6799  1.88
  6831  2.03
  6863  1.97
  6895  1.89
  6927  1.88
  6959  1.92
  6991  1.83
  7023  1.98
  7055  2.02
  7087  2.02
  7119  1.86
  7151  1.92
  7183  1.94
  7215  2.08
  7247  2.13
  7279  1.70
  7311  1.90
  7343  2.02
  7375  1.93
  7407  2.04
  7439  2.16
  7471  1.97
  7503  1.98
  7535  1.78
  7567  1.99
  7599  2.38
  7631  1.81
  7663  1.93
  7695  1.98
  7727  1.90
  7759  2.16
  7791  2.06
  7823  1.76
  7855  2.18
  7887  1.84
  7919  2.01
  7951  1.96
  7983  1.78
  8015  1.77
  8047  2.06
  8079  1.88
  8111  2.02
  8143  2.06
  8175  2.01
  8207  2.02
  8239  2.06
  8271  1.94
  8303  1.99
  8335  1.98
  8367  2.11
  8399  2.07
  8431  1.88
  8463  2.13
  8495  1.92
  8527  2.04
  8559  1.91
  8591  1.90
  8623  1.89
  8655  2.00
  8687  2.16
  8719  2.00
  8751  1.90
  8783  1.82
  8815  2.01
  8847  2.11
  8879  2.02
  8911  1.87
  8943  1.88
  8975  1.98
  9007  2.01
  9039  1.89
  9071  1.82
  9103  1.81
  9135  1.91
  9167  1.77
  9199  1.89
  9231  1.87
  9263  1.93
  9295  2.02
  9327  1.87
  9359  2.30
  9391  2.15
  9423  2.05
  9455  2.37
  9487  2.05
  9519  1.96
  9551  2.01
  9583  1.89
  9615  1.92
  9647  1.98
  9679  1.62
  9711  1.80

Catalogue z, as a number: 0.277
